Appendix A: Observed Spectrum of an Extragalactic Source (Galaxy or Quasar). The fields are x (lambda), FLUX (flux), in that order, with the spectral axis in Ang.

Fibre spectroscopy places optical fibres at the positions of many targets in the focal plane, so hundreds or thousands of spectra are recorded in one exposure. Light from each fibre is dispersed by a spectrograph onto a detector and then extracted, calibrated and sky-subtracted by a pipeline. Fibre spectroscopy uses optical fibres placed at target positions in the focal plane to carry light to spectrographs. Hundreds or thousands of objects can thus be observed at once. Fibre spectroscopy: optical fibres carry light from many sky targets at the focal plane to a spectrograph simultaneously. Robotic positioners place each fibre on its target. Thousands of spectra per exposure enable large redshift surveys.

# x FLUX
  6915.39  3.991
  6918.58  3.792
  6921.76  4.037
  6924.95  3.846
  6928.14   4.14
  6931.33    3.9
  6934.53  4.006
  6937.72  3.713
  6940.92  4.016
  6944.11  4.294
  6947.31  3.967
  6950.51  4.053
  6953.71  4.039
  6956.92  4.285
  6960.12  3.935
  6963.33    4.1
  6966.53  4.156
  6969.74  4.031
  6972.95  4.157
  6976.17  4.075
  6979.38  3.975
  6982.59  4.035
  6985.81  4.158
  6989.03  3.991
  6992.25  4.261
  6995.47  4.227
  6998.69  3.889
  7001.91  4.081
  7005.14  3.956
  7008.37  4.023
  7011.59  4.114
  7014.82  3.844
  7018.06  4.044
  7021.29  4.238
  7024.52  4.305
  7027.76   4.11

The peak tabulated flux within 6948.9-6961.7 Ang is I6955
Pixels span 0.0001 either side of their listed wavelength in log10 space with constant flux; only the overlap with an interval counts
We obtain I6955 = 4.285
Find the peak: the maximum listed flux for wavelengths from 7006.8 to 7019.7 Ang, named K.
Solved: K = 4.114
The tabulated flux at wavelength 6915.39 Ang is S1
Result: 3.991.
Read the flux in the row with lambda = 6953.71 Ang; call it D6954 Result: 4.039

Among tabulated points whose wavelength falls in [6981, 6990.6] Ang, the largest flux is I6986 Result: 4.158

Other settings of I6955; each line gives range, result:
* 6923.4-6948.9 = 4.294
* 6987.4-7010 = 4.261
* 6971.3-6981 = 4.157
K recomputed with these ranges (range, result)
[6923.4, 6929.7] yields 4.14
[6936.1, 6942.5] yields 4.016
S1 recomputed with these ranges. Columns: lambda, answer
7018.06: 4.044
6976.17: 4.075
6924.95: 3.846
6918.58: 3.792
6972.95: 4.157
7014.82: 3.844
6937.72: 3.713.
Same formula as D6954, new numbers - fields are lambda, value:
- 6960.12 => 3.935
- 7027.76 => 4.11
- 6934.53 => 4.006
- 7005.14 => 3.956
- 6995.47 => 4.227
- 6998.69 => 3.889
